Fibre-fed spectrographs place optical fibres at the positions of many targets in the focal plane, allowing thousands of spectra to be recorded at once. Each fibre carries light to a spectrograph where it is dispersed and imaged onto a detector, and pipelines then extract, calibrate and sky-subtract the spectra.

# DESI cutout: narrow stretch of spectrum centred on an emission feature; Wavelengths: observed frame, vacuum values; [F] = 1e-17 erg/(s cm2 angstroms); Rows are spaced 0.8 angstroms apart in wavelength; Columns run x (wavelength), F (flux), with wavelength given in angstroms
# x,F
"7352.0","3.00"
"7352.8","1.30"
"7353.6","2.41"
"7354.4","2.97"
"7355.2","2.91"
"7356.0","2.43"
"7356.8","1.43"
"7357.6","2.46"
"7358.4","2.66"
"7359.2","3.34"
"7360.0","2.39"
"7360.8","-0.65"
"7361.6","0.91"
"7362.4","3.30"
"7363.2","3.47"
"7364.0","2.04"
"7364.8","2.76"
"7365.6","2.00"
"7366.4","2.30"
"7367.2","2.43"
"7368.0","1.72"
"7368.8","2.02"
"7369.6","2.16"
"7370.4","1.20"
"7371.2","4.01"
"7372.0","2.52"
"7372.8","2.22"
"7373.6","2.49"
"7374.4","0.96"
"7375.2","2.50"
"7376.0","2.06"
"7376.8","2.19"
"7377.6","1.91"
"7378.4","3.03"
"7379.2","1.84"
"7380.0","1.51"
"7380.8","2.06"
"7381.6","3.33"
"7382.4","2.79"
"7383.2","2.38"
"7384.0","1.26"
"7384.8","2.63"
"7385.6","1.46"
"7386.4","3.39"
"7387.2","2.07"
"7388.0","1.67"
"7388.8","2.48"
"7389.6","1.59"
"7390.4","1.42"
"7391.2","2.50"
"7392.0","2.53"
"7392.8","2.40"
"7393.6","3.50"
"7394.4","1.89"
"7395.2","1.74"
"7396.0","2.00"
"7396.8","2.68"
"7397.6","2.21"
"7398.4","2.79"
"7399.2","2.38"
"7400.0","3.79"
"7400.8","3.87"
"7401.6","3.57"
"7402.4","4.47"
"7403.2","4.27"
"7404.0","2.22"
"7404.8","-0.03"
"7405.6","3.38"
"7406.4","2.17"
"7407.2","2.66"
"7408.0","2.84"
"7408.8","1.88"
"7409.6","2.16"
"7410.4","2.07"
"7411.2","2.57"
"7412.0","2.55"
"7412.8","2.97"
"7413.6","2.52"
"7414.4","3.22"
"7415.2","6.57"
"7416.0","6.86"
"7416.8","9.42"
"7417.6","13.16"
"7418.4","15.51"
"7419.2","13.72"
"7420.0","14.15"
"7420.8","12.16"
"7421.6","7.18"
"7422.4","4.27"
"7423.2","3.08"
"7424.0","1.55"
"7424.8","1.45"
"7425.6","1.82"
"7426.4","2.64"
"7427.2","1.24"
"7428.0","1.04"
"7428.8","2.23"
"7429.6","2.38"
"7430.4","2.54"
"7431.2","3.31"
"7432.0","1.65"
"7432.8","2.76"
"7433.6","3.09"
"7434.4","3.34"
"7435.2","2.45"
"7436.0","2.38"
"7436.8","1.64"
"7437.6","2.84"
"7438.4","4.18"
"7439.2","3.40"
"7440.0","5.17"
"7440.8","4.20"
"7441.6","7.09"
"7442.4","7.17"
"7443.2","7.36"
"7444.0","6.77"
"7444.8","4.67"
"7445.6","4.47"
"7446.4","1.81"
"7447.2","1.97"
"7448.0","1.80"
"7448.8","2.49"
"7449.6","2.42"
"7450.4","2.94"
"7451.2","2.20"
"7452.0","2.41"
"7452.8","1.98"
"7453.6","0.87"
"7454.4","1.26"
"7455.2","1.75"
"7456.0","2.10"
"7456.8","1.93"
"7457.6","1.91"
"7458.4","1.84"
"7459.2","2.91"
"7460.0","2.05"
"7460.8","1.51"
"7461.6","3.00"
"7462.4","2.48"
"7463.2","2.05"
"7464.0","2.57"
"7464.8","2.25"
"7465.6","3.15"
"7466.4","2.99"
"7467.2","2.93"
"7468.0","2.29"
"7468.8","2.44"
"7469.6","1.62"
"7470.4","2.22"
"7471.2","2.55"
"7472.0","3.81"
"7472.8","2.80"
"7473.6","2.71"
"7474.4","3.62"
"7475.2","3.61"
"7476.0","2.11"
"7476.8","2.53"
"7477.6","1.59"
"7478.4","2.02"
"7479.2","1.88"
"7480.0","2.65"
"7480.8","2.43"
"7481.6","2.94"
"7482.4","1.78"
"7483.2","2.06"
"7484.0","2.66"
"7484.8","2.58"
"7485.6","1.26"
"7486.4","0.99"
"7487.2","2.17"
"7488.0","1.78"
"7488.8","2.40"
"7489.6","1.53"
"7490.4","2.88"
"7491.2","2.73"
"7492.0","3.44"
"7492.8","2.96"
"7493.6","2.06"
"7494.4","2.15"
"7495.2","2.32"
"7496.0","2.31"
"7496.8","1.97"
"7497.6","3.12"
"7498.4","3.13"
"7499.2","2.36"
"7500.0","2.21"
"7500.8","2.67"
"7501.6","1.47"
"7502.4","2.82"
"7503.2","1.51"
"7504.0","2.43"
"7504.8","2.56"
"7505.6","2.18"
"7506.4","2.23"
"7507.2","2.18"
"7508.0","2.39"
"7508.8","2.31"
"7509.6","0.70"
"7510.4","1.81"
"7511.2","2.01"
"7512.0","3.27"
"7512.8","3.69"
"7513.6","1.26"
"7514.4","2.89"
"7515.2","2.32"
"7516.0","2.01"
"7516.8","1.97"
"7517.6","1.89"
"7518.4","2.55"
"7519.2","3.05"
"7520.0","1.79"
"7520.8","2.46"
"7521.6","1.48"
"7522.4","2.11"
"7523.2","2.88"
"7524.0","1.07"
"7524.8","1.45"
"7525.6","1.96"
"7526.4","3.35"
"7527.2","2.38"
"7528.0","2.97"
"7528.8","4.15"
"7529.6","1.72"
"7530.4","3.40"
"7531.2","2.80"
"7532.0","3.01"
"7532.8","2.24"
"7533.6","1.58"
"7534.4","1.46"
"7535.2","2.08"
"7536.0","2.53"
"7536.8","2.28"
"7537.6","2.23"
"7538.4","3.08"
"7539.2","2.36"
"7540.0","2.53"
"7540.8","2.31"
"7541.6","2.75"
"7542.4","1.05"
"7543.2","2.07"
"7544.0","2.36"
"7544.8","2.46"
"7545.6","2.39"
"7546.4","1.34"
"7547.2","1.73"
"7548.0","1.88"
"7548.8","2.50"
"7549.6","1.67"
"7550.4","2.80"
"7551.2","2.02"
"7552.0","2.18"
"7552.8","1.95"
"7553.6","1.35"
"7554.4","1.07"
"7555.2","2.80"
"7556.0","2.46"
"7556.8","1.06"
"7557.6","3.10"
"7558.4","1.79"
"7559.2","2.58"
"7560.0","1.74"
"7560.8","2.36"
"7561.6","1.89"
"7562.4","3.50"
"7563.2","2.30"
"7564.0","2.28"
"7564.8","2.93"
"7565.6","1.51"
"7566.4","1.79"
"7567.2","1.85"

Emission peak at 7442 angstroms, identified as [N II] 6583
